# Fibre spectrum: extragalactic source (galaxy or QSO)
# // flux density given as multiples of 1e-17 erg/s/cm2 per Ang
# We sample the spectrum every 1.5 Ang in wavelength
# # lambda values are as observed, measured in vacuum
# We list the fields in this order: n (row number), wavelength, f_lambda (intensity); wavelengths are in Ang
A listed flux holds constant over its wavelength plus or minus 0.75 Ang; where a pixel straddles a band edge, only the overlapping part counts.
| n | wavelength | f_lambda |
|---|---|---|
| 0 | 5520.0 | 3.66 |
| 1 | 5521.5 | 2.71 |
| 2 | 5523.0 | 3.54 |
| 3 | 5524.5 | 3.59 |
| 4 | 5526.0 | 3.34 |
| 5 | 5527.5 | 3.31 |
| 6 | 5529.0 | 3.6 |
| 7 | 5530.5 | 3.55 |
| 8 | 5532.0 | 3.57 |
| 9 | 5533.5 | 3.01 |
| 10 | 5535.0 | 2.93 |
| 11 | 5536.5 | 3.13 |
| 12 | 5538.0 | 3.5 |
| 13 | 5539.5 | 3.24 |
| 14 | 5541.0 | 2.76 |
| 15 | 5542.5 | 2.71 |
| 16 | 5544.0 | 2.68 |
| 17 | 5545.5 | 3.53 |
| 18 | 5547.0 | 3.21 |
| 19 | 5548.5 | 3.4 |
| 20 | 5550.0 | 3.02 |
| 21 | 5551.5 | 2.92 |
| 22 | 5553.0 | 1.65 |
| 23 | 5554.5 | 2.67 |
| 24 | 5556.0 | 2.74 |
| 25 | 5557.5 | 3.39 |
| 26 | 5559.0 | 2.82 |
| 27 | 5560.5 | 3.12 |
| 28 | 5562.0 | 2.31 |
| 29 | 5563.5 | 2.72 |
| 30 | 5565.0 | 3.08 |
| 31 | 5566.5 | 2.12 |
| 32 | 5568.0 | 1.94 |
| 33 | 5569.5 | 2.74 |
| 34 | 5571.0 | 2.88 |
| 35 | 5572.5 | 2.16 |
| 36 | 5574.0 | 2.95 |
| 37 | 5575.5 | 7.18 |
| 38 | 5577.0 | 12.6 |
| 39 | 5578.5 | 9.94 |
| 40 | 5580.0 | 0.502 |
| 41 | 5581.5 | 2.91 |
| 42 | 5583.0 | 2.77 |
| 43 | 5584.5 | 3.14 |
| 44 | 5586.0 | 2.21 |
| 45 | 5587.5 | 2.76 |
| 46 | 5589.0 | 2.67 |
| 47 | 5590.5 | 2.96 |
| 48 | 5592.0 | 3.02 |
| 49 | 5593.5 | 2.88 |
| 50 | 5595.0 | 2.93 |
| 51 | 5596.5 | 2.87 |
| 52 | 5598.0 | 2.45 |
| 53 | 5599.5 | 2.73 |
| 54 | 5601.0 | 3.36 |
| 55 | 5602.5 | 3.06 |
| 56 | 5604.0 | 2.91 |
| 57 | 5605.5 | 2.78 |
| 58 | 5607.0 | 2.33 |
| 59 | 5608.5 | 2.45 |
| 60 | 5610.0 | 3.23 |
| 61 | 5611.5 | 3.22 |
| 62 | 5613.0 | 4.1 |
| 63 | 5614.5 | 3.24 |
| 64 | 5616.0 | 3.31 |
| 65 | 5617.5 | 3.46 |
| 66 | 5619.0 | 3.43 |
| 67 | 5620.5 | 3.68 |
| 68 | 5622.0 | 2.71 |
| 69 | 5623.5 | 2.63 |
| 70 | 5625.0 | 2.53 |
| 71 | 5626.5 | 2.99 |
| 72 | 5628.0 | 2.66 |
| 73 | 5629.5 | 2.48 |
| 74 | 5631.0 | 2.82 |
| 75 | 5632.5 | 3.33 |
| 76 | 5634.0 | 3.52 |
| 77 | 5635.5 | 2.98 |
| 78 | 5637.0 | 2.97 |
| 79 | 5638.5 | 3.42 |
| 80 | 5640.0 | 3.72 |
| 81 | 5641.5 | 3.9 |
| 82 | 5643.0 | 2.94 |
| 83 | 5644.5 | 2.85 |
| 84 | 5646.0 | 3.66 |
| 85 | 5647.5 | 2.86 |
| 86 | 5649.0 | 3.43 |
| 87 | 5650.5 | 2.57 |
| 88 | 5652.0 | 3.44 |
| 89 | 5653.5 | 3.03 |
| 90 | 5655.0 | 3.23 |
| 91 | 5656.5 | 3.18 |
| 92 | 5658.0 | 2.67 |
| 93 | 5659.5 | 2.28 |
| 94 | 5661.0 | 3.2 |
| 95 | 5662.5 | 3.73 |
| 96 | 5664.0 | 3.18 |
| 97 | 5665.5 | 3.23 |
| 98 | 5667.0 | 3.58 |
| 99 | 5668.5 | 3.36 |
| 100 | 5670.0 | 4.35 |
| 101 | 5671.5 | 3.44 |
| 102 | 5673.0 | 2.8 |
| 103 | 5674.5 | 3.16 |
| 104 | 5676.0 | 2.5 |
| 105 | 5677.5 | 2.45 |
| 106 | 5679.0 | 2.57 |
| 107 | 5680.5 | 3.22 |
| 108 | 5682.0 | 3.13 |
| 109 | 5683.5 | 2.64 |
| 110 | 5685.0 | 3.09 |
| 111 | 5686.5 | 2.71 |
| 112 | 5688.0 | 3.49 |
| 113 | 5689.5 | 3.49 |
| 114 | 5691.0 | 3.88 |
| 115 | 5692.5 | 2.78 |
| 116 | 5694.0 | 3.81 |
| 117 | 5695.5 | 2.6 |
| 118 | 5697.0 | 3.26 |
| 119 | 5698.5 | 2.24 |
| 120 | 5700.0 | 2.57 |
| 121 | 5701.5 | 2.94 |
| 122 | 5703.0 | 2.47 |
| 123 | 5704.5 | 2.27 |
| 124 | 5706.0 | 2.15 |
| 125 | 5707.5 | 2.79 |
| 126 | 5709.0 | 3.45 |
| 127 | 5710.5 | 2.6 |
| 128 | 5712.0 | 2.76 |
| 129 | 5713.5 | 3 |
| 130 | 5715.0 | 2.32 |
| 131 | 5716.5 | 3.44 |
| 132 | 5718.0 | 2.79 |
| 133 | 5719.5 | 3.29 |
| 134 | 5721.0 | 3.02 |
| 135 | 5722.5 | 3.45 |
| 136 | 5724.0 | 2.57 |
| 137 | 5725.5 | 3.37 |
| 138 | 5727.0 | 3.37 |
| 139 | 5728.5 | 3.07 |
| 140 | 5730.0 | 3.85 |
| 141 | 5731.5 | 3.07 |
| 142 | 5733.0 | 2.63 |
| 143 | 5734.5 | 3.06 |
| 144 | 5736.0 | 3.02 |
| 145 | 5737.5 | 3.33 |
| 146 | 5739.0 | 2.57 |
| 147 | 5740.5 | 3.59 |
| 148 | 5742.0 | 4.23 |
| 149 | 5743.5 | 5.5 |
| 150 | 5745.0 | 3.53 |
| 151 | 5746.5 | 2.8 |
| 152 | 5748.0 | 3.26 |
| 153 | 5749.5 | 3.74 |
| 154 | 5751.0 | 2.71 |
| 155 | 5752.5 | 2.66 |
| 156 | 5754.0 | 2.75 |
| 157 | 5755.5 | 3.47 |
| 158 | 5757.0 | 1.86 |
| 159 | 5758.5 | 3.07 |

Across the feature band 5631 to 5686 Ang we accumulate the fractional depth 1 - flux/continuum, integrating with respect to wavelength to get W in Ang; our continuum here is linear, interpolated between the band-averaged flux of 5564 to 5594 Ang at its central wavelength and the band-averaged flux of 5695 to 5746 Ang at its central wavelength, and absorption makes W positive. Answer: 3.0 Ang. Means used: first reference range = 3.67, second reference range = 3.06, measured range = 3.15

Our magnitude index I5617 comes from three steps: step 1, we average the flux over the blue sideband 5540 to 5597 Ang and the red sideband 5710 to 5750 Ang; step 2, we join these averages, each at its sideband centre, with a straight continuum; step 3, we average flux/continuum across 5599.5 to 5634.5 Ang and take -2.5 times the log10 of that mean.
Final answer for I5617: 0.08 mag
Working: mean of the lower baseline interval 3.29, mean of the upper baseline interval 3.23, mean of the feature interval 3.04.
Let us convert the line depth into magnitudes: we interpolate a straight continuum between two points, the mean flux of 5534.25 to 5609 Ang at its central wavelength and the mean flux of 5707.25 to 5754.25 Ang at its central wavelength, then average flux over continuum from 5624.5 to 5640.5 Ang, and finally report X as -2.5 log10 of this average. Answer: 0.05 mag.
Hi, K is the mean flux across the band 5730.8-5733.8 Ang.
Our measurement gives 2.85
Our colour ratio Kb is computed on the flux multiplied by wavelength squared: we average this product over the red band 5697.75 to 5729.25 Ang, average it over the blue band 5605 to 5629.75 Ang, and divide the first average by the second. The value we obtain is 1.0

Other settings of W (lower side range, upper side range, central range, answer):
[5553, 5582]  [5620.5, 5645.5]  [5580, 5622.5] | 5.1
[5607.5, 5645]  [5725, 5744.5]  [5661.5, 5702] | 2.1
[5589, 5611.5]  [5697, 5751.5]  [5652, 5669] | -1.1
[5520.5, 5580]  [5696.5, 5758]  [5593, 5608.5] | 2.5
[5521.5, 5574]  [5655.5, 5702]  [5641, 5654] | -0.5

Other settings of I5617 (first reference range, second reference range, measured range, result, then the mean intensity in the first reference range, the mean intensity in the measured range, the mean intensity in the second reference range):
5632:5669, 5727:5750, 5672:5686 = 0.15 mag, 3.21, 2.85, 3.41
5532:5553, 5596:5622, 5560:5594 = -0.16 mag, 3.05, 3.55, 3.09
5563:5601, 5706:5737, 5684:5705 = 0.05 mag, 3.49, 2.98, 3.03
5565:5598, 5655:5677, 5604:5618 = 0.11 mag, 3.59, 3.11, 3.18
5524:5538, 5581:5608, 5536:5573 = 0.12 mag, 3.34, 2.82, 2.81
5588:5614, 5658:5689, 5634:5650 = -0.08 mag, 2.94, 3.27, 3.1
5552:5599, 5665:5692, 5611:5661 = 0.03 mag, 3.32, 3.13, 3.17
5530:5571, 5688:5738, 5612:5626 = -0.10 mag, 2.9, 3.23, 3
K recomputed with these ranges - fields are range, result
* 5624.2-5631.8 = 2.7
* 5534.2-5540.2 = 3.2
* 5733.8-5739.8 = 3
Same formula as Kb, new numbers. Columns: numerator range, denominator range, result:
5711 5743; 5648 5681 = 1.03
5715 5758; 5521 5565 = 1.12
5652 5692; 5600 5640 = 1.04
